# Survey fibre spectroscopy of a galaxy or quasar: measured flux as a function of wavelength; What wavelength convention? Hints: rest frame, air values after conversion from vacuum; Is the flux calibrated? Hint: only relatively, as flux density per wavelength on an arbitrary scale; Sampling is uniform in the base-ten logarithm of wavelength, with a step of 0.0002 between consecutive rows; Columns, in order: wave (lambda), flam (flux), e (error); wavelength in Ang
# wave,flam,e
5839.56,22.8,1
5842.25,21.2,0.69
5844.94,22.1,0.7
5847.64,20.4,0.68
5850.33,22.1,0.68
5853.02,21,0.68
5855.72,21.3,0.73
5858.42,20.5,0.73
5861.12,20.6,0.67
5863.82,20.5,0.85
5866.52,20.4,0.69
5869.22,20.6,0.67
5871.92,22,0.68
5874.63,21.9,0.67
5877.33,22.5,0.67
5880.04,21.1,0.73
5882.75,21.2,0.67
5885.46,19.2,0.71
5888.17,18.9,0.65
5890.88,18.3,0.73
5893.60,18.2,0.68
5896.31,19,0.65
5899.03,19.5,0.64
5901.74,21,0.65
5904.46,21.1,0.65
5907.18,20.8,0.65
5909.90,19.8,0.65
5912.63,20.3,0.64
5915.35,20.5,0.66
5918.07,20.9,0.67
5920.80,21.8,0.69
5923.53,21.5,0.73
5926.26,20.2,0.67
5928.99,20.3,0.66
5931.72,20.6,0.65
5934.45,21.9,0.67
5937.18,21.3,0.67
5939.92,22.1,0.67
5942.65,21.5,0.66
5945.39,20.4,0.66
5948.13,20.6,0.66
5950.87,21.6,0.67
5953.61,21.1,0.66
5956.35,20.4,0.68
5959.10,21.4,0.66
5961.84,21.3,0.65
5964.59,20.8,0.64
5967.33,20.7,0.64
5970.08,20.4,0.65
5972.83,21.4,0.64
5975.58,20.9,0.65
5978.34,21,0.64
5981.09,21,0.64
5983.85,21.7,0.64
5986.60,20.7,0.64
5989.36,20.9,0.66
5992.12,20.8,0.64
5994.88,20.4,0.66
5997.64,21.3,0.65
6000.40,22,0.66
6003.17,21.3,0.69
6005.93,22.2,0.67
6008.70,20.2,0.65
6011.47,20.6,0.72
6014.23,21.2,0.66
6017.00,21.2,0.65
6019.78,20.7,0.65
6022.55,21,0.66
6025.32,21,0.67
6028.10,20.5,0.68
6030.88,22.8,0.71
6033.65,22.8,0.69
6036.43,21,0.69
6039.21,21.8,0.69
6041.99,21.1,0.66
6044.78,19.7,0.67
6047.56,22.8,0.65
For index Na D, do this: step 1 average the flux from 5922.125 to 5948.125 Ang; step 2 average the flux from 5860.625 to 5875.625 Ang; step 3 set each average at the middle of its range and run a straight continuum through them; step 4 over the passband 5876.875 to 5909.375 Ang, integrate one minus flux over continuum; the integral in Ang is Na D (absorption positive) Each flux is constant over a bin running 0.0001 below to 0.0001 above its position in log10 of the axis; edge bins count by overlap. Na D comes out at 1.6 Ang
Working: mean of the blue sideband 21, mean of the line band 20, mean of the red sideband 21.1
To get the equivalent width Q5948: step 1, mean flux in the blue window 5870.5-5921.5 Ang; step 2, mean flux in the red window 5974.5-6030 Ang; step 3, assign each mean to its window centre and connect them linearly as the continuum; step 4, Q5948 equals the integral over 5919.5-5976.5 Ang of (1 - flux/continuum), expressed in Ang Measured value -0.9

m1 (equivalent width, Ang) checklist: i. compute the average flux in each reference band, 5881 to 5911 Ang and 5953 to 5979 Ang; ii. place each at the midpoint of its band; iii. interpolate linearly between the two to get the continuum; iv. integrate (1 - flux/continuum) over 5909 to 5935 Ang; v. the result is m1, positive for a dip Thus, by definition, -0.7 Ang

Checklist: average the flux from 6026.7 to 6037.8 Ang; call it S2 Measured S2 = 21.8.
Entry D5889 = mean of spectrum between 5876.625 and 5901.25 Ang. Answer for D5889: 19.7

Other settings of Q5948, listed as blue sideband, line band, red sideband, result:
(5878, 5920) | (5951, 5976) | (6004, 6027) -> -0.5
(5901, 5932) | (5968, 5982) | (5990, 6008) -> 0.1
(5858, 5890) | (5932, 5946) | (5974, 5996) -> -0.4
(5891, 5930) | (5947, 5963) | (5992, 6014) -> -0.3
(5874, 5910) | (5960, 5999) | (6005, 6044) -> -0.1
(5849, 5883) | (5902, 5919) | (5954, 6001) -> 0.4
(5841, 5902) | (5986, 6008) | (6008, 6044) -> -0.1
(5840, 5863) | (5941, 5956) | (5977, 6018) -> 0.1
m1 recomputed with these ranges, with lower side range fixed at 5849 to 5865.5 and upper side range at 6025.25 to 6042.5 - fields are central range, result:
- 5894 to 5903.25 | 0.6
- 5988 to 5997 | 0.3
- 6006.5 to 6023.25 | 0.5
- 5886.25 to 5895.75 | 1.1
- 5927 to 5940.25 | 0.1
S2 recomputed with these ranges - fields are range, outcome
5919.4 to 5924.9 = 21.6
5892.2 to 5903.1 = 19.4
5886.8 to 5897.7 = 18.6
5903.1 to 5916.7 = 20.5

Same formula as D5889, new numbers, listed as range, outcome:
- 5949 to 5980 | 21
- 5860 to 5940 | 20.6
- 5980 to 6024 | 21.1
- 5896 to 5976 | 20.9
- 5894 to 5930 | 20.5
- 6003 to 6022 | 21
